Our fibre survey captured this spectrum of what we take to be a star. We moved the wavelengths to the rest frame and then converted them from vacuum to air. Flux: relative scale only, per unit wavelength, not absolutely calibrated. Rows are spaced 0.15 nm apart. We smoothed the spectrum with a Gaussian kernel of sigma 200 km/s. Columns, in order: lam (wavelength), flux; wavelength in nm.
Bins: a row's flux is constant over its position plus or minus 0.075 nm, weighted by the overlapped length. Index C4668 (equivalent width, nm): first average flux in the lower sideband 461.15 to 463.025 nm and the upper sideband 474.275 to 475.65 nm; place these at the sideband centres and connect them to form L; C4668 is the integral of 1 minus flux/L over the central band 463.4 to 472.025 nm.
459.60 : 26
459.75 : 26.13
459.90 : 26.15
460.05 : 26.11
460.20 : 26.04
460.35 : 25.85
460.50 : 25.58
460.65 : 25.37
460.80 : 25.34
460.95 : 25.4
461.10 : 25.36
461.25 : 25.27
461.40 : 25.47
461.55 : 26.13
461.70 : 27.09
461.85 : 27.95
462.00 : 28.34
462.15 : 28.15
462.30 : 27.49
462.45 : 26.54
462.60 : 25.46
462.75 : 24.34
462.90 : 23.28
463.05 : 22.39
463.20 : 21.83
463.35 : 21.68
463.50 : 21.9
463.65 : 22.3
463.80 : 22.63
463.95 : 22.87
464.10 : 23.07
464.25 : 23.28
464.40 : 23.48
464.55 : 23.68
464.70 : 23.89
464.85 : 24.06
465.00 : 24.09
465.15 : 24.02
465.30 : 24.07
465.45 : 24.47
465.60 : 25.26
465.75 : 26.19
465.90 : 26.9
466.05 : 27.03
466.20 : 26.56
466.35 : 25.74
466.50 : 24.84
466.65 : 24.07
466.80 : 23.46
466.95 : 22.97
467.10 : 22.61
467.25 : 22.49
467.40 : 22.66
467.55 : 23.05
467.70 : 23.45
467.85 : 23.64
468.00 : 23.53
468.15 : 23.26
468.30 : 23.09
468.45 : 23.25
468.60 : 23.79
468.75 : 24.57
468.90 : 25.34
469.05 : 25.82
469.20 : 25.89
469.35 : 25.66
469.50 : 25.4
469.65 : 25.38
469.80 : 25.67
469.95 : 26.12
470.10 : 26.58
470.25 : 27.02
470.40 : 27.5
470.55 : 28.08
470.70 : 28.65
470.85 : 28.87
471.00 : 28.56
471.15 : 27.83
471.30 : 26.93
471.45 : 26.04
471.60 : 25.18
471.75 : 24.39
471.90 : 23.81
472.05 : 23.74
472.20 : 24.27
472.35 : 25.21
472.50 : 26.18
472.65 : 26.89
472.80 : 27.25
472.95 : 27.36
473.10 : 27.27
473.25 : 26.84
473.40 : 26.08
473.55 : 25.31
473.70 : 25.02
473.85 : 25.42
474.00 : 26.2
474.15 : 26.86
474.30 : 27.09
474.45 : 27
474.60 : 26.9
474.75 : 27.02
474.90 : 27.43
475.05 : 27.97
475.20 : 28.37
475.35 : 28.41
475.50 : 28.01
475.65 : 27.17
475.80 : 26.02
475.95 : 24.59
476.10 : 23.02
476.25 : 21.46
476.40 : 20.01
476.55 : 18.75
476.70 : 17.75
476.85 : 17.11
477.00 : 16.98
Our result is 0.64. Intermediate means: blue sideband 26.2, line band 24.8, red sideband 27.6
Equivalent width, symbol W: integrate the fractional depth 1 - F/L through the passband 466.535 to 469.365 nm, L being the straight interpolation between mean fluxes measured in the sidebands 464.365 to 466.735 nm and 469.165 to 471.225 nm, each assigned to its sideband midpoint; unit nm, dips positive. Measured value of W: 0.24 nm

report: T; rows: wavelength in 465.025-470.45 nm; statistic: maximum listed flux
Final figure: 27.5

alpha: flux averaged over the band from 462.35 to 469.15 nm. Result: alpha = 24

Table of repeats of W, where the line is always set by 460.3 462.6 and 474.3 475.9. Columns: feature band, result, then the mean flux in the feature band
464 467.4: 0.30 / 24.3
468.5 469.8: 0.08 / 25.2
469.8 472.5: 0.07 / 26.4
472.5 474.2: 0.05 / 26.4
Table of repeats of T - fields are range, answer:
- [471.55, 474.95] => 27.43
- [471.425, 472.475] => 26.04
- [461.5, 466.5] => 28.34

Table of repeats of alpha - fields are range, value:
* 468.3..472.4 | 25.9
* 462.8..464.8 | 22.8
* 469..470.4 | 26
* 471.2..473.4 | 25.8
